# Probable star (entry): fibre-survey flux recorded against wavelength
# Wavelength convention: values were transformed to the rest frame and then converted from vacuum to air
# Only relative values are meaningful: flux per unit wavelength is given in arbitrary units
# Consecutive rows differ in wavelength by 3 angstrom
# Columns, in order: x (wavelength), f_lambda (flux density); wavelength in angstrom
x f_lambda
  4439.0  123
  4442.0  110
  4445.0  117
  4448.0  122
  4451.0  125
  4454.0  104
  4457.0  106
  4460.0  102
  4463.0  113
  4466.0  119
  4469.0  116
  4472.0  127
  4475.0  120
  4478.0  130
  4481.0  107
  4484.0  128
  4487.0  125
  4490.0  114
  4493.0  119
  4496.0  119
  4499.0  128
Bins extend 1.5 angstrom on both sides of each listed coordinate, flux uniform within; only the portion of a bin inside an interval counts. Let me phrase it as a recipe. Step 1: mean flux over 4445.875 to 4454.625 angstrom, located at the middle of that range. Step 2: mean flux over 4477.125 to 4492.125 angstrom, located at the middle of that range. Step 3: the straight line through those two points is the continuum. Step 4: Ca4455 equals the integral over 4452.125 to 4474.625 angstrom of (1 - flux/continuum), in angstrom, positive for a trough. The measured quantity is 1.1 angstrom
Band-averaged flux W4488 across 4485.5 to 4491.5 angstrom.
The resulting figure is 120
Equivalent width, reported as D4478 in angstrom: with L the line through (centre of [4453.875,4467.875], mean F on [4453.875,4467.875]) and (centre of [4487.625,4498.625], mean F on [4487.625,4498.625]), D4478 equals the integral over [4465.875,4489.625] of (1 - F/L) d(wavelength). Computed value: -1.4 angstrom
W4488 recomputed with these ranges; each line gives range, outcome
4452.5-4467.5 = 109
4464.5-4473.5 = 121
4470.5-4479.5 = 126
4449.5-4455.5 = 114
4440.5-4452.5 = 118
